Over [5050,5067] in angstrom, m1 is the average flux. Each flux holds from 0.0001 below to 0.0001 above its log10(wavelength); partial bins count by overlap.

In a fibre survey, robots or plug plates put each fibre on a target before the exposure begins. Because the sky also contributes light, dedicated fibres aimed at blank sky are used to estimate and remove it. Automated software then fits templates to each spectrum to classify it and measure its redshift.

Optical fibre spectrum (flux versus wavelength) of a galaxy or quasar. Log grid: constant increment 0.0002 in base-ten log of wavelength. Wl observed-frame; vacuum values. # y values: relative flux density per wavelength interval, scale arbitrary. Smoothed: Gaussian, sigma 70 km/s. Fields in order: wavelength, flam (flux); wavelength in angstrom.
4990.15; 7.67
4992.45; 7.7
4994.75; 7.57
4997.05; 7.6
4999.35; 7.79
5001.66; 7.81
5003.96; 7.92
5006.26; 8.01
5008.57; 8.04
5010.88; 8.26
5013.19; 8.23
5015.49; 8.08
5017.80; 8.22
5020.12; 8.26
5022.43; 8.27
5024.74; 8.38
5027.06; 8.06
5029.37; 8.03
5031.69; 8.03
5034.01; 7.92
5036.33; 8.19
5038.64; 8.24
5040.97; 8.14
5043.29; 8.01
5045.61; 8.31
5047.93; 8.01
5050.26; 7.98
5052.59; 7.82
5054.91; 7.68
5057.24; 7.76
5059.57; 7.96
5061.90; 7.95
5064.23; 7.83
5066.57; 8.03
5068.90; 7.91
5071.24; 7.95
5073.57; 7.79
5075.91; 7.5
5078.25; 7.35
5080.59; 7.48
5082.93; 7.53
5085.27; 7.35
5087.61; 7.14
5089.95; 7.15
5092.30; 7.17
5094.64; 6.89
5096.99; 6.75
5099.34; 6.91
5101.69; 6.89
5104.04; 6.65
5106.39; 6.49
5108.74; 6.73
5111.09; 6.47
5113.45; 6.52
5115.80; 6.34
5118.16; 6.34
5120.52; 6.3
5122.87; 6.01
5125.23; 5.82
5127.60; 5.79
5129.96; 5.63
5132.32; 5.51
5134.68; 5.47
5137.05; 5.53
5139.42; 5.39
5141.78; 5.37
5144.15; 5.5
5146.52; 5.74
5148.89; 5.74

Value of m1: 7.86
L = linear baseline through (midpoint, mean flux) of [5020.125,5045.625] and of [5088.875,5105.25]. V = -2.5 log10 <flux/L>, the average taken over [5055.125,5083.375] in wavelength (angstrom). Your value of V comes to -0.04 mag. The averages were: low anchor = 8.14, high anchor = 6.91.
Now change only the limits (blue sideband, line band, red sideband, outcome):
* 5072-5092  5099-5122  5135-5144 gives -0.02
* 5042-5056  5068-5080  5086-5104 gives -0.04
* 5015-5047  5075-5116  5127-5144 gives -0.07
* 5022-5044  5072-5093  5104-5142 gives -0.07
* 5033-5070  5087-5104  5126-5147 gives -0.04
